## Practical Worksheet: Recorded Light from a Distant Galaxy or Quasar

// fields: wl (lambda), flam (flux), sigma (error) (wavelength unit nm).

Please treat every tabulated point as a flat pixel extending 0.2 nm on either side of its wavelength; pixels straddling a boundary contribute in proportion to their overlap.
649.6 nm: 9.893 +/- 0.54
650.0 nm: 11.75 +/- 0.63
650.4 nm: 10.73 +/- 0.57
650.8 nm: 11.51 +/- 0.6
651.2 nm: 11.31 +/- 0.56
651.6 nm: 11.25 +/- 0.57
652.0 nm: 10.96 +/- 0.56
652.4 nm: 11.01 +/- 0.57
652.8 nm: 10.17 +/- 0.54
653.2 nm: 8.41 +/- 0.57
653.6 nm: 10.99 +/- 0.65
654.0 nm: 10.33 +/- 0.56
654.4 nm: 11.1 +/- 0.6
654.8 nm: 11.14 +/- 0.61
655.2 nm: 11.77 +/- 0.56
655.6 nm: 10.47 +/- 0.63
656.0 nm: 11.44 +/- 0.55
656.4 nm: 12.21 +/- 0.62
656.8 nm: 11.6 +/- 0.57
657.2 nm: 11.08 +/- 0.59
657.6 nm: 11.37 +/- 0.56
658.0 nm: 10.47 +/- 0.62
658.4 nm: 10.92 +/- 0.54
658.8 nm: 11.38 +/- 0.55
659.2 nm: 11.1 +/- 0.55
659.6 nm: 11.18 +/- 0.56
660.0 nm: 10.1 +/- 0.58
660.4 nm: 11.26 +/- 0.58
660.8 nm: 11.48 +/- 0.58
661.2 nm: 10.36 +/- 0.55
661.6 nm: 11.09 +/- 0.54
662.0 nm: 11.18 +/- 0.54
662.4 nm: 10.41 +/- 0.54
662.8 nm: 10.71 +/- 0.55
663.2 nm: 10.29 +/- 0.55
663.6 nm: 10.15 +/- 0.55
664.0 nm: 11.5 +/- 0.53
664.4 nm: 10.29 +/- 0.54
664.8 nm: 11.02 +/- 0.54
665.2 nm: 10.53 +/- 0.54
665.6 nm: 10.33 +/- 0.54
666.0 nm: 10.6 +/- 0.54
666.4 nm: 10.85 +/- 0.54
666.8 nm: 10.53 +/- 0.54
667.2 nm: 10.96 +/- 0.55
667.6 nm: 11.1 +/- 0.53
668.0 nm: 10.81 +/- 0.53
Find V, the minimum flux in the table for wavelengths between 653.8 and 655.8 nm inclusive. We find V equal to 10.33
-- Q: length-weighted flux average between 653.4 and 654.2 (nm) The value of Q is 10.7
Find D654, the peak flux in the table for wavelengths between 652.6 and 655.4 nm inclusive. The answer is 11.77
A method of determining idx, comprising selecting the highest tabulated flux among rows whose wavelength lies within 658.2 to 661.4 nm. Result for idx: 11.48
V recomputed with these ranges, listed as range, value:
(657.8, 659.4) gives 10.47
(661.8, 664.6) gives 10.15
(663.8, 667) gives 10.29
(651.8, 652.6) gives 10.96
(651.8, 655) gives 8.41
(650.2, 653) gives 10.17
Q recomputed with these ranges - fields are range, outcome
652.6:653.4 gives 9.29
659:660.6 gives 10.9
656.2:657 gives 11.9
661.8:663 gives 10.8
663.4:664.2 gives 10.8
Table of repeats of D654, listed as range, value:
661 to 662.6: 11.18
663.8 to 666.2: 11.5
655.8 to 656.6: 12.21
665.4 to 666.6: 10.85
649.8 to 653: 11.75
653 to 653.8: 10.99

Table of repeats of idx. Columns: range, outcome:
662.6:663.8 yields 10.71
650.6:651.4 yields 11.51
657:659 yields 11.38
